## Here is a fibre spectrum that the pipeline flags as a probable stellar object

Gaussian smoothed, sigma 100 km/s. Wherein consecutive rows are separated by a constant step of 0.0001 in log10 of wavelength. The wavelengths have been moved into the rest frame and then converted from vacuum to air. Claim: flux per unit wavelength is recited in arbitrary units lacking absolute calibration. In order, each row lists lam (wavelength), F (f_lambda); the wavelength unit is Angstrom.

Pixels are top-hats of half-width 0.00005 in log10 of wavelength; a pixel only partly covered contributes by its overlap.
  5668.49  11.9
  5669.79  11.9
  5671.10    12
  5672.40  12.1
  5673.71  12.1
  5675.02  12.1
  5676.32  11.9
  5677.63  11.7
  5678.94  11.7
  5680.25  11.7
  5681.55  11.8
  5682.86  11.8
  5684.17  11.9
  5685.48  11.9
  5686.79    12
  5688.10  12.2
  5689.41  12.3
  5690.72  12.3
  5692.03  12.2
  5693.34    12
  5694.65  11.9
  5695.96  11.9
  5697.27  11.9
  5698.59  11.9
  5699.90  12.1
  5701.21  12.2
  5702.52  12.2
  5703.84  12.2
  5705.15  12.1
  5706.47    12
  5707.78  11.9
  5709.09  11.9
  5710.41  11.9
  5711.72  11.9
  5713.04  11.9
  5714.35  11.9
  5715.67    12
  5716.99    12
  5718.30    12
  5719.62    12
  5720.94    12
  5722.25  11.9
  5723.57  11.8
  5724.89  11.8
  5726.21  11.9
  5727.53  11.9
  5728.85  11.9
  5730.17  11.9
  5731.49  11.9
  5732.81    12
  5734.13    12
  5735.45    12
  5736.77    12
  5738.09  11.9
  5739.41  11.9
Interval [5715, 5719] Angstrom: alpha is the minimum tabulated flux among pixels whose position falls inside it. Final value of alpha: 12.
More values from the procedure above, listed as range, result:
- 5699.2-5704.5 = 12.1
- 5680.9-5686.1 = 11.8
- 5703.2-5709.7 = 11.9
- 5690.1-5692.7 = 12.2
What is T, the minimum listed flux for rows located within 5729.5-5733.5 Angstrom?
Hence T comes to 11.9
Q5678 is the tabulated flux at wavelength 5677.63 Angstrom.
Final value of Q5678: 11.7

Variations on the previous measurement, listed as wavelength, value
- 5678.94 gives 11.7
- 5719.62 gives 12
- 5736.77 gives 12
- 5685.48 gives 11.9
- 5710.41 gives 11.9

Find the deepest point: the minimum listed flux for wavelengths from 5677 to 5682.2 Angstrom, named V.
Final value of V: 11.7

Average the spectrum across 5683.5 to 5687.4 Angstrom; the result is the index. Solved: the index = 11.9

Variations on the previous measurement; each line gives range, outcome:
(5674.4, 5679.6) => 11.8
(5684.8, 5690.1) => 12.1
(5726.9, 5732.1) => 11.9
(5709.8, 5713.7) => 11.9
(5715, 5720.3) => 12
